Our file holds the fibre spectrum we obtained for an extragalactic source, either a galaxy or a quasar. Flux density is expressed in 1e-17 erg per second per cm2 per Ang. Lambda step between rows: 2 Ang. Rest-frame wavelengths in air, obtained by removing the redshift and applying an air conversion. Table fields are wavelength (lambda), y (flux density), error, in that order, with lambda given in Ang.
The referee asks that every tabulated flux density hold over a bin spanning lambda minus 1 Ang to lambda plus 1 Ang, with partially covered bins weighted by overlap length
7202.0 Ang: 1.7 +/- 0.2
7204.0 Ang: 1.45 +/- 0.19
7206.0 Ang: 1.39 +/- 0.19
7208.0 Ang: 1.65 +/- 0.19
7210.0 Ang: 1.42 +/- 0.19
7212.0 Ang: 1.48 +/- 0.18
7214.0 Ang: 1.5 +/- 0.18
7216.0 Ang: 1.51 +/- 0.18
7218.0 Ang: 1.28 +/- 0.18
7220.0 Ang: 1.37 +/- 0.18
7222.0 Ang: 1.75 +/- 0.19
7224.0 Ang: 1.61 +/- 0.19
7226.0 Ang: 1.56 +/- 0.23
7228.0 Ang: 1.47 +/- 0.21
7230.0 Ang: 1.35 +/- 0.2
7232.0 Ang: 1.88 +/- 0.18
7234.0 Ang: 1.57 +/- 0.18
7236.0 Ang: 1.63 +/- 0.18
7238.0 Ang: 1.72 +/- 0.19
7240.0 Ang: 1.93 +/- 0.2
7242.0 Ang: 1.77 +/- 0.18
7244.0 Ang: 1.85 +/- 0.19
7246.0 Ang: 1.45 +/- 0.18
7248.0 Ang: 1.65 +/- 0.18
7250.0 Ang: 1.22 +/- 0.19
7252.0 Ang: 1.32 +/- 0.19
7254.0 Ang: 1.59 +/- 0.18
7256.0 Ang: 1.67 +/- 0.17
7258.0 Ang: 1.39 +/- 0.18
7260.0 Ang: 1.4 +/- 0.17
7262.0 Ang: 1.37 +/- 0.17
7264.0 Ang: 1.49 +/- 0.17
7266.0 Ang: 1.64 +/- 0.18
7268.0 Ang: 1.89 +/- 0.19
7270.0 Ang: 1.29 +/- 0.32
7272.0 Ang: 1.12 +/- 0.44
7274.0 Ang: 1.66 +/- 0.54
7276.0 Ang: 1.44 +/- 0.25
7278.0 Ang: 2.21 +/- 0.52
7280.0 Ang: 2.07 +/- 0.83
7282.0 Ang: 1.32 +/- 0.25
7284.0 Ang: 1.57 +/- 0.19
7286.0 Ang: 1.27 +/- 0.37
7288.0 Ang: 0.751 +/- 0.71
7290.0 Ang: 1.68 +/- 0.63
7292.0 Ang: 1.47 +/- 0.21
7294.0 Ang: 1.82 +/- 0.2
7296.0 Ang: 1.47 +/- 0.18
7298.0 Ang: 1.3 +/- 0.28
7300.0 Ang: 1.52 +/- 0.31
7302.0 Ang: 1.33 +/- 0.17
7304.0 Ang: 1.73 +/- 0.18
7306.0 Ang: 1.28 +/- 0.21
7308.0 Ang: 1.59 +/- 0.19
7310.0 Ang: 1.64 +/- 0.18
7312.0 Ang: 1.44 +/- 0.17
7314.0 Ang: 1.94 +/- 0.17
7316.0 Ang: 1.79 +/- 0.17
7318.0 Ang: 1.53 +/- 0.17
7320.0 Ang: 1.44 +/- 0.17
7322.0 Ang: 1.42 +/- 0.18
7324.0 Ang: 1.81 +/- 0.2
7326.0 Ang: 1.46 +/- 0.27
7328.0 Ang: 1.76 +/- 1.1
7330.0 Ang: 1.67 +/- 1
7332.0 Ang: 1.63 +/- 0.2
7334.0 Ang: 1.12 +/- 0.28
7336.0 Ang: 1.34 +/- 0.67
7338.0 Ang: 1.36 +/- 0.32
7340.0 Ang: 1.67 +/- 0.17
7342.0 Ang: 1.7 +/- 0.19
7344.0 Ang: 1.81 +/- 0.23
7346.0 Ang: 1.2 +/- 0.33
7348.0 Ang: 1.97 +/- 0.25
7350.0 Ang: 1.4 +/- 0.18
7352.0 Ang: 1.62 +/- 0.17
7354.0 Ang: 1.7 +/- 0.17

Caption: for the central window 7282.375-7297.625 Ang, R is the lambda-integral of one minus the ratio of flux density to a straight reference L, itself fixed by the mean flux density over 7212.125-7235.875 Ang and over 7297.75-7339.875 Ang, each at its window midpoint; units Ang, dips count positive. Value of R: 1.11 Ang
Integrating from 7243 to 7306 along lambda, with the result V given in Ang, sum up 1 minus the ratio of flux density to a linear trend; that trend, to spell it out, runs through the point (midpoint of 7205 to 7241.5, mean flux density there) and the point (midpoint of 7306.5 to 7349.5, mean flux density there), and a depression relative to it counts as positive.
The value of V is 2.4 Ang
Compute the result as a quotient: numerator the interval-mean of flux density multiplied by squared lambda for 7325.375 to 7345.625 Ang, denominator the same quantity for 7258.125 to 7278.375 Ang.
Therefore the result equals 1.03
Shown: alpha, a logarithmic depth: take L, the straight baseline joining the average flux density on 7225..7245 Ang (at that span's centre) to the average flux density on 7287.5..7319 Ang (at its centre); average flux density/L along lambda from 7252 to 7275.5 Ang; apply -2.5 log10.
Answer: 0.08 mag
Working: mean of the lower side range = 1.67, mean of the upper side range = 1.53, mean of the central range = 1.49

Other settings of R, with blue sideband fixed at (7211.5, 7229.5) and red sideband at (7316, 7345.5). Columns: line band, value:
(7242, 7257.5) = -0.3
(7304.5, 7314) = 0.0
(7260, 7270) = -0.2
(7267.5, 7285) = -1.0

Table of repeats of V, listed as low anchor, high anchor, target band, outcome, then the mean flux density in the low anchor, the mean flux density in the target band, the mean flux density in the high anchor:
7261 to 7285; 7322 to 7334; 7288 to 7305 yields 1.1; 1.59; 1.49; 1.6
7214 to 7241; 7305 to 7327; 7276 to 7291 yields 0.3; 1.58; 1.55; 1.58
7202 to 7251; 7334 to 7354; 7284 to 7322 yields 1.3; 1.56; 1.5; 1.55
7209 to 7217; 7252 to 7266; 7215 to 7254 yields -2.4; 1.48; 1.57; 1.48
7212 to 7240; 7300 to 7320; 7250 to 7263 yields 1.1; 1.56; 1.44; 1.57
